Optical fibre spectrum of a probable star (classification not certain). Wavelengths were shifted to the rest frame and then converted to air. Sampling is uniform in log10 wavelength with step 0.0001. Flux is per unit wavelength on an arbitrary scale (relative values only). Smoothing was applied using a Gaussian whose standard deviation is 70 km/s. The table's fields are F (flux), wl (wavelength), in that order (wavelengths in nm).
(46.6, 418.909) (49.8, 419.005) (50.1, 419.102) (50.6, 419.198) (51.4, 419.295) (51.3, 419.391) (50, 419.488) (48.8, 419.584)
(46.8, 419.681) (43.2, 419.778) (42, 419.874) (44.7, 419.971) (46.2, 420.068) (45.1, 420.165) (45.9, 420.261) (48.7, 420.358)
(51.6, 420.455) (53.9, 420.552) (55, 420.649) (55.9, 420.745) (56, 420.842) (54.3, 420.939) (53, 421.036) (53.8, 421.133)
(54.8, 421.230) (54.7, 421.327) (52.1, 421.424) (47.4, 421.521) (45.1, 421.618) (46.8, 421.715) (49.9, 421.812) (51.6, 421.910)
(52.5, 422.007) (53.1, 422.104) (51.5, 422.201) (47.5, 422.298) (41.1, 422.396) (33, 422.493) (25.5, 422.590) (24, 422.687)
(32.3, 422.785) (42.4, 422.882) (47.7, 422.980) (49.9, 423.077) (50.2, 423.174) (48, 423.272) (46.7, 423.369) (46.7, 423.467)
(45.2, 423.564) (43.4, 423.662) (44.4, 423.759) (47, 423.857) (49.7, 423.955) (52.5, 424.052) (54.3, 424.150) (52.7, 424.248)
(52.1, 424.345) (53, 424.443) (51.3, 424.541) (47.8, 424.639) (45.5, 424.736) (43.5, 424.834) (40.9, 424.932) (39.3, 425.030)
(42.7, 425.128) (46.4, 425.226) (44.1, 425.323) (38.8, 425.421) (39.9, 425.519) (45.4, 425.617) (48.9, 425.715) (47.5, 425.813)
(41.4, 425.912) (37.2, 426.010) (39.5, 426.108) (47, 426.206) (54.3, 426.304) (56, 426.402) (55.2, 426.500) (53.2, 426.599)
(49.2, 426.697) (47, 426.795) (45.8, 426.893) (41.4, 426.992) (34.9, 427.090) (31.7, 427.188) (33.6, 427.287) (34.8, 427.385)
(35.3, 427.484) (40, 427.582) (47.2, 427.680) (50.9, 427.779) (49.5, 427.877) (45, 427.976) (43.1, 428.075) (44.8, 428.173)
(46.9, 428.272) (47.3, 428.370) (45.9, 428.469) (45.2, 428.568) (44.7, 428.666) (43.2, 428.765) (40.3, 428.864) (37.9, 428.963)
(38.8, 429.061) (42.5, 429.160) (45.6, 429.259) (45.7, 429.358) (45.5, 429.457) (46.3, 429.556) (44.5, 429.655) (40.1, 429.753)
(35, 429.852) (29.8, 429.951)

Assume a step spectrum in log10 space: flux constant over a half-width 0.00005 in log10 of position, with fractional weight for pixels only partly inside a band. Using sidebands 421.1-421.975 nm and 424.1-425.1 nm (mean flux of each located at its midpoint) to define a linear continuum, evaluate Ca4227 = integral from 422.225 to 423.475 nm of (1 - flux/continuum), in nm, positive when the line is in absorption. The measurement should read 0.21 nm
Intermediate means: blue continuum 50.6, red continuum 47.9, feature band 41.2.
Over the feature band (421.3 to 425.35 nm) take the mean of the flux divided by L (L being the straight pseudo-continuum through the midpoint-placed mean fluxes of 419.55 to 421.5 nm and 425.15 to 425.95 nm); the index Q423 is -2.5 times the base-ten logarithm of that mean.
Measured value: 0.02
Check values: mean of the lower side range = 50.3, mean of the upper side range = 44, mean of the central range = 46.1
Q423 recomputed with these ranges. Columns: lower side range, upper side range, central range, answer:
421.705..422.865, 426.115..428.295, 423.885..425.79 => -0.079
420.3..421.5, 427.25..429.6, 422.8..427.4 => 0.049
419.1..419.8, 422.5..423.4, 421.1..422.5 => -0.144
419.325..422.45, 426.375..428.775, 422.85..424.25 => -0.007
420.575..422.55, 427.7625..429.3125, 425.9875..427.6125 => 0.059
